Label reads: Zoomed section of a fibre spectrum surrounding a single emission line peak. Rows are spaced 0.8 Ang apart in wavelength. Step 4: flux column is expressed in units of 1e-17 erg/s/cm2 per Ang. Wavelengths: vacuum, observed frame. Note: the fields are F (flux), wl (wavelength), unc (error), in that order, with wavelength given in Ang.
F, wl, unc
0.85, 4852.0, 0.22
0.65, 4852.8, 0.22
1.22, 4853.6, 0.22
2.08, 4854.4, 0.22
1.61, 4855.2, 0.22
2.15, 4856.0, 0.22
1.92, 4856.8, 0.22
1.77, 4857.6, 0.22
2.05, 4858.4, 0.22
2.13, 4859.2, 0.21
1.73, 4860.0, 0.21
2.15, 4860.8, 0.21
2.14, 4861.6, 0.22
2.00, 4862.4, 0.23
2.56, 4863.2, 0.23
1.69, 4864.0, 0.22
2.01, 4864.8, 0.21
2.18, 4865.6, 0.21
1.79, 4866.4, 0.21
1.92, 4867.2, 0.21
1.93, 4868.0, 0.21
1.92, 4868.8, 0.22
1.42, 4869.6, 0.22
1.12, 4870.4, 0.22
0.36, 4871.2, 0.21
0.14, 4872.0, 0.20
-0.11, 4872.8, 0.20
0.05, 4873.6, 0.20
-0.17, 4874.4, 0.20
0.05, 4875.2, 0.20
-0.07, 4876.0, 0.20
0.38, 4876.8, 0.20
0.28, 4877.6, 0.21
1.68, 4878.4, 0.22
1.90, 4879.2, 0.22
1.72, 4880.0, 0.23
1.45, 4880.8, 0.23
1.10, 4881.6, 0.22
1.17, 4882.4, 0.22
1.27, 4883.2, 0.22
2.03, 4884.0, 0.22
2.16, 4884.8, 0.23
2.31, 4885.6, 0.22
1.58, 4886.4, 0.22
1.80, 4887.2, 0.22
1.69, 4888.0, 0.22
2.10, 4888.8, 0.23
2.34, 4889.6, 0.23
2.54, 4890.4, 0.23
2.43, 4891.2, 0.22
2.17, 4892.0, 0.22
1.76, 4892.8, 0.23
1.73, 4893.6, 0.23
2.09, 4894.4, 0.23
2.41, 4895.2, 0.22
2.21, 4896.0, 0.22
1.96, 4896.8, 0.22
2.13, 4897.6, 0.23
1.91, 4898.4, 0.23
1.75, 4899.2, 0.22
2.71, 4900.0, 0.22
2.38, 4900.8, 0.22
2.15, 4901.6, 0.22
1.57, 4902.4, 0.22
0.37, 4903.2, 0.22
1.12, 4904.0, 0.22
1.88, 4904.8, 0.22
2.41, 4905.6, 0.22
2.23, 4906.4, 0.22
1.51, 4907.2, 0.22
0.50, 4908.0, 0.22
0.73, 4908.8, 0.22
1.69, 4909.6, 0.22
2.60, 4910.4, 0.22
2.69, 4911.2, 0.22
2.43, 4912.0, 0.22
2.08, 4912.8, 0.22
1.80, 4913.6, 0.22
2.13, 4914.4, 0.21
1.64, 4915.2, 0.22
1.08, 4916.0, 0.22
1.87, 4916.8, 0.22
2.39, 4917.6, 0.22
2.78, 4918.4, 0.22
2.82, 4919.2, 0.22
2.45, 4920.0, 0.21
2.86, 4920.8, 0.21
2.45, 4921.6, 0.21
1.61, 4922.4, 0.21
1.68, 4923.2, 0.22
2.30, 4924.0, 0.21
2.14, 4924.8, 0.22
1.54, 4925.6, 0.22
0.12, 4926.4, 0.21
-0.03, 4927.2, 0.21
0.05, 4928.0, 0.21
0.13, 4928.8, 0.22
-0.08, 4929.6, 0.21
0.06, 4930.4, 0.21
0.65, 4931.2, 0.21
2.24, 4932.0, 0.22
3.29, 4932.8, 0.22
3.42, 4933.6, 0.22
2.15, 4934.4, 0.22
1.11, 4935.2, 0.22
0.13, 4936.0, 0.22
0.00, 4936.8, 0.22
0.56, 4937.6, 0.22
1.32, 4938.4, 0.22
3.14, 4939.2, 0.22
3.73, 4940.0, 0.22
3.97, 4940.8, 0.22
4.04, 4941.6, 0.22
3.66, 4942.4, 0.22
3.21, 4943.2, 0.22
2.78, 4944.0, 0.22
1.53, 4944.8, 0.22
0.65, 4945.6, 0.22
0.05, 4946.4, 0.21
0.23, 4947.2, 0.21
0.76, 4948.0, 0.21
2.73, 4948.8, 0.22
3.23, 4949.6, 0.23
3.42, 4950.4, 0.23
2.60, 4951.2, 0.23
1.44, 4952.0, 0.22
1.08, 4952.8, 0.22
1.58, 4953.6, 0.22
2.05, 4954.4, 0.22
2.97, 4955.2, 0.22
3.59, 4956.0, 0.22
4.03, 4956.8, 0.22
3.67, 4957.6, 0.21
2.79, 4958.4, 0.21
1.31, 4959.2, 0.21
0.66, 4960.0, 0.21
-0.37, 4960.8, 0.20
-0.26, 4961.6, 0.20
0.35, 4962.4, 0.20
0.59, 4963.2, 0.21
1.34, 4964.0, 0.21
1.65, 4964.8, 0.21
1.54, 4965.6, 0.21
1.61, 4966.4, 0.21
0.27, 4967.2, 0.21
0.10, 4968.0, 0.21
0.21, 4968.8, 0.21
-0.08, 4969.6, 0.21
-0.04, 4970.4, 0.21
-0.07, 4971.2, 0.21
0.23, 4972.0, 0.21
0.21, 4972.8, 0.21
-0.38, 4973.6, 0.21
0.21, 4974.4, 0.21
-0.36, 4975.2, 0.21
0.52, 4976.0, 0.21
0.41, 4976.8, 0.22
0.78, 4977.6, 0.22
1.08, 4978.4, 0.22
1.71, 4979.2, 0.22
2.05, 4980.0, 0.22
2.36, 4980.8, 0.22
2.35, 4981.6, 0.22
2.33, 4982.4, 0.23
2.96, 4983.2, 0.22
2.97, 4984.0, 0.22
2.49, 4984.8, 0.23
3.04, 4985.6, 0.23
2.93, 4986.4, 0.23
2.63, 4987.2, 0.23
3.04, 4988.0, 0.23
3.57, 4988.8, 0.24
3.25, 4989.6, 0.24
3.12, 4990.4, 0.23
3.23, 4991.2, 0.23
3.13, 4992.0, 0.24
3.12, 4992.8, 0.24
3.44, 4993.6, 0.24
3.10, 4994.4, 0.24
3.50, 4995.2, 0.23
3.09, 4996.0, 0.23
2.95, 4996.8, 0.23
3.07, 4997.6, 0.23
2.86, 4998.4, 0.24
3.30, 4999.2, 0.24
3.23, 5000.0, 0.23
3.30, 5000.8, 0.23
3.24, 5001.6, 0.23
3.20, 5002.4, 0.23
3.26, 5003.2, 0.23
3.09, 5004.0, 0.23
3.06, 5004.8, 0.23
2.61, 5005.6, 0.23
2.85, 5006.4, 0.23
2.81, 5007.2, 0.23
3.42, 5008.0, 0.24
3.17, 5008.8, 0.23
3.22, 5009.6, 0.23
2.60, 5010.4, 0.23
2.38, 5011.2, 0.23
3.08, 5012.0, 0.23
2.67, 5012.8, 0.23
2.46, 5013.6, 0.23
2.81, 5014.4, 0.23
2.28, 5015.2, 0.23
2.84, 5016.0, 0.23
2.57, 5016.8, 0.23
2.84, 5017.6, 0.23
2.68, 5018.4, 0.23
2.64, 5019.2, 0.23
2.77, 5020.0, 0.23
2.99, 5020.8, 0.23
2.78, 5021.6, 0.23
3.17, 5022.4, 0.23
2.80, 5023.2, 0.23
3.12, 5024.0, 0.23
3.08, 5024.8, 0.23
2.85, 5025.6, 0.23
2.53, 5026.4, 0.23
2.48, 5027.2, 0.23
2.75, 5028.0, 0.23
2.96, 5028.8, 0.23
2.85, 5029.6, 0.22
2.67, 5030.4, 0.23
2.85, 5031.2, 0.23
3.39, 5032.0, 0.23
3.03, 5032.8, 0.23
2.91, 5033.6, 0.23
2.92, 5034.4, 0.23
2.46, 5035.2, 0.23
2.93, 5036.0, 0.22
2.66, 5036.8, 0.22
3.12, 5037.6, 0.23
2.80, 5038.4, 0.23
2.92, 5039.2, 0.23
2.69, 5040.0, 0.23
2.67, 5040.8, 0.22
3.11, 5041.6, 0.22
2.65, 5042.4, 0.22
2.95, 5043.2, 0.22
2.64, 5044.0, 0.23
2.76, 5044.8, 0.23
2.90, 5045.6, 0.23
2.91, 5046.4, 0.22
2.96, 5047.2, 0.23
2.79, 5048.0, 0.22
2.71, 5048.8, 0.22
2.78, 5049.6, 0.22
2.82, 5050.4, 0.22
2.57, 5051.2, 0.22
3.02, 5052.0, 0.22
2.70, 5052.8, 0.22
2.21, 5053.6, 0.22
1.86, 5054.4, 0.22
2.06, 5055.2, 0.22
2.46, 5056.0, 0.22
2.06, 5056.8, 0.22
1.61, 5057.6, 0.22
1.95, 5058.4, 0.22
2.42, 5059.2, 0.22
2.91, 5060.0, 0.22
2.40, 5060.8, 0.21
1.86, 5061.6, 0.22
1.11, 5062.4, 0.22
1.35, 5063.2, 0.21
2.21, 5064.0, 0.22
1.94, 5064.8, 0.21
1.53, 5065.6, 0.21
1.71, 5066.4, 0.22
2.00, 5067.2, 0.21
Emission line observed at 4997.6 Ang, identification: Lyman alpha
